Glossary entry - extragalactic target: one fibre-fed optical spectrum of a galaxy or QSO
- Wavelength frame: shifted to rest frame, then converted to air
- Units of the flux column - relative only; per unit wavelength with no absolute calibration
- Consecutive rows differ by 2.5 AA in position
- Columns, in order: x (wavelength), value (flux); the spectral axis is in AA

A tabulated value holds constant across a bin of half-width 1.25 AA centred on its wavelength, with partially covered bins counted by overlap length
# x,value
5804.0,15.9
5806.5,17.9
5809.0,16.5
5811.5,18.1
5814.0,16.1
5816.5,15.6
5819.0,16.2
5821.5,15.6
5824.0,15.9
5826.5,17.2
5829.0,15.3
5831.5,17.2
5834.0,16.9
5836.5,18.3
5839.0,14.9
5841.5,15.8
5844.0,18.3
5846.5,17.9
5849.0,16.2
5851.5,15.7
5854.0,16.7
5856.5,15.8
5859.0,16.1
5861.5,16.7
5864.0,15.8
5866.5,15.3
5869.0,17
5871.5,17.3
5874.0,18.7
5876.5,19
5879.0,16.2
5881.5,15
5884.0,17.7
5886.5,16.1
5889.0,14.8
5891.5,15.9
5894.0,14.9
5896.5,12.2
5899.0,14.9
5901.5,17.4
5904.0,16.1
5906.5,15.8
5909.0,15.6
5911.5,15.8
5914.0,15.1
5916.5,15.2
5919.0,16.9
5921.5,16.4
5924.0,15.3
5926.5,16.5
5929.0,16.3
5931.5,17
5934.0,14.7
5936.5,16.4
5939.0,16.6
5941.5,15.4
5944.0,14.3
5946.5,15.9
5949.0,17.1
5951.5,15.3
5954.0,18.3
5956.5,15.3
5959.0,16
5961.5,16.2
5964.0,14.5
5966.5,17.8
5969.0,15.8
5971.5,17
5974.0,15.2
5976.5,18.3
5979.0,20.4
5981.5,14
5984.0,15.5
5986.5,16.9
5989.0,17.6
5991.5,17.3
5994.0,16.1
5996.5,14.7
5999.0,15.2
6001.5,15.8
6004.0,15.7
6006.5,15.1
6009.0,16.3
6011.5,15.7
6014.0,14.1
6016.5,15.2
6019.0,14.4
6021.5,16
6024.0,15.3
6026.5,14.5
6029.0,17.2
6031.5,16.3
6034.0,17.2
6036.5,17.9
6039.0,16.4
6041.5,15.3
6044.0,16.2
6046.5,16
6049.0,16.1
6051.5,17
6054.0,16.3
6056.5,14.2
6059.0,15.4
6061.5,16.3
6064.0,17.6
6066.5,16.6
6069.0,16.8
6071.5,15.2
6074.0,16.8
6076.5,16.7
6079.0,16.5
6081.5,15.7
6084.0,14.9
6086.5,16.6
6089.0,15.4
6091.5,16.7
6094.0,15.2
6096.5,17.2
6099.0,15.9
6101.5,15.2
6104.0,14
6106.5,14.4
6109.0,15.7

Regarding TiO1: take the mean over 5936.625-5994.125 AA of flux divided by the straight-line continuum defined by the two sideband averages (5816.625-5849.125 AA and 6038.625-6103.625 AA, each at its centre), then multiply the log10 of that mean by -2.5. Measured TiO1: -0.007 mag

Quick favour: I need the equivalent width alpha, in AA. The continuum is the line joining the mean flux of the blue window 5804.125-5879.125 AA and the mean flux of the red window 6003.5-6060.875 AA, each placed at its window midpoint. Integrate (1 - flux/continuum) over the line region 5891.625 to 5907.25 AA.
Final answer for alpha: 1.1 AA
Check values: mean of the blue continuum 16.7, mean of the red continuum 15.8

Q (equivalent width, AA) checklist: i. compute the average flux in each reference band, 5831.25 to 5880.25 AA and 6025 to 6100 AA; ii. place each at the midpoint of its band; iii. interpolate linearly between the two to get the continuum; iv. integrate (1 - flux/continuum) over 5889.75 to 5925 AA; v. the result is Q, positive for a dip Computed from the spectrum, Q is 2.3 AA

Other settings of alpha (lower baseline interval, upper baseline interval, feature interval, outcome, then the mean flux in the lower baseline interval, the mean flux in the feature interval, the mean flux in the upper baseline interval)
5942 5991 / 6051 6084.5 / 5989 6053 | 1.4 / 16.4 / 15.9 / 16.2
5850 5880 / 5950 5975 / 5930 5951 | 0.5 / 16.7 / 15.9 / 16.2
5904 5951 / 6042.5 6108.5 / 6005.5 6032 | 0.8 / 15.9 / 15.4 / 16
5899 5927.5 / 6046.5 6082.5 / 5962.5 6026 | 0.5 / 16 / 16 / 16.2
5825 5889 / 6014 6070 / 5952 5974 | 0.1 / 16.6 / 16.3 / 16.1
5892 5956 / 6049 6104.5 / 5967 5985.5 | -0.9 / 15.8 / 16.7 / 16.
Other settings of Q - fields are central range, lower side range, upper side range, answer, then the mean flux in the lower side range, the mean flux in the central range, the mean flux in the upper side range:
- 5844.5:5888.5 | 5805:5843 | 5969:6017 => -0.66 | 16.5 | 16.7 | 16.1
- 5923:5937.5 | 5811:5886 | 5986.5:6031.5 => 0.10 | 16.6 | 16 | 15.7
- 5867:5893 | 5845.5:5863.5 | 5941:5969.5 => -0.65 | 16.4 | 16.7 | 16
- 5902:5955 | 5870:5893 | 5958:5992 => 2.07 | 16.7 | 16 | 16.6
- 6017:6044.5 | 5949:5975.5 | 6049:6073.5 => 0.25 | 16.2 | 16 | 16.2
